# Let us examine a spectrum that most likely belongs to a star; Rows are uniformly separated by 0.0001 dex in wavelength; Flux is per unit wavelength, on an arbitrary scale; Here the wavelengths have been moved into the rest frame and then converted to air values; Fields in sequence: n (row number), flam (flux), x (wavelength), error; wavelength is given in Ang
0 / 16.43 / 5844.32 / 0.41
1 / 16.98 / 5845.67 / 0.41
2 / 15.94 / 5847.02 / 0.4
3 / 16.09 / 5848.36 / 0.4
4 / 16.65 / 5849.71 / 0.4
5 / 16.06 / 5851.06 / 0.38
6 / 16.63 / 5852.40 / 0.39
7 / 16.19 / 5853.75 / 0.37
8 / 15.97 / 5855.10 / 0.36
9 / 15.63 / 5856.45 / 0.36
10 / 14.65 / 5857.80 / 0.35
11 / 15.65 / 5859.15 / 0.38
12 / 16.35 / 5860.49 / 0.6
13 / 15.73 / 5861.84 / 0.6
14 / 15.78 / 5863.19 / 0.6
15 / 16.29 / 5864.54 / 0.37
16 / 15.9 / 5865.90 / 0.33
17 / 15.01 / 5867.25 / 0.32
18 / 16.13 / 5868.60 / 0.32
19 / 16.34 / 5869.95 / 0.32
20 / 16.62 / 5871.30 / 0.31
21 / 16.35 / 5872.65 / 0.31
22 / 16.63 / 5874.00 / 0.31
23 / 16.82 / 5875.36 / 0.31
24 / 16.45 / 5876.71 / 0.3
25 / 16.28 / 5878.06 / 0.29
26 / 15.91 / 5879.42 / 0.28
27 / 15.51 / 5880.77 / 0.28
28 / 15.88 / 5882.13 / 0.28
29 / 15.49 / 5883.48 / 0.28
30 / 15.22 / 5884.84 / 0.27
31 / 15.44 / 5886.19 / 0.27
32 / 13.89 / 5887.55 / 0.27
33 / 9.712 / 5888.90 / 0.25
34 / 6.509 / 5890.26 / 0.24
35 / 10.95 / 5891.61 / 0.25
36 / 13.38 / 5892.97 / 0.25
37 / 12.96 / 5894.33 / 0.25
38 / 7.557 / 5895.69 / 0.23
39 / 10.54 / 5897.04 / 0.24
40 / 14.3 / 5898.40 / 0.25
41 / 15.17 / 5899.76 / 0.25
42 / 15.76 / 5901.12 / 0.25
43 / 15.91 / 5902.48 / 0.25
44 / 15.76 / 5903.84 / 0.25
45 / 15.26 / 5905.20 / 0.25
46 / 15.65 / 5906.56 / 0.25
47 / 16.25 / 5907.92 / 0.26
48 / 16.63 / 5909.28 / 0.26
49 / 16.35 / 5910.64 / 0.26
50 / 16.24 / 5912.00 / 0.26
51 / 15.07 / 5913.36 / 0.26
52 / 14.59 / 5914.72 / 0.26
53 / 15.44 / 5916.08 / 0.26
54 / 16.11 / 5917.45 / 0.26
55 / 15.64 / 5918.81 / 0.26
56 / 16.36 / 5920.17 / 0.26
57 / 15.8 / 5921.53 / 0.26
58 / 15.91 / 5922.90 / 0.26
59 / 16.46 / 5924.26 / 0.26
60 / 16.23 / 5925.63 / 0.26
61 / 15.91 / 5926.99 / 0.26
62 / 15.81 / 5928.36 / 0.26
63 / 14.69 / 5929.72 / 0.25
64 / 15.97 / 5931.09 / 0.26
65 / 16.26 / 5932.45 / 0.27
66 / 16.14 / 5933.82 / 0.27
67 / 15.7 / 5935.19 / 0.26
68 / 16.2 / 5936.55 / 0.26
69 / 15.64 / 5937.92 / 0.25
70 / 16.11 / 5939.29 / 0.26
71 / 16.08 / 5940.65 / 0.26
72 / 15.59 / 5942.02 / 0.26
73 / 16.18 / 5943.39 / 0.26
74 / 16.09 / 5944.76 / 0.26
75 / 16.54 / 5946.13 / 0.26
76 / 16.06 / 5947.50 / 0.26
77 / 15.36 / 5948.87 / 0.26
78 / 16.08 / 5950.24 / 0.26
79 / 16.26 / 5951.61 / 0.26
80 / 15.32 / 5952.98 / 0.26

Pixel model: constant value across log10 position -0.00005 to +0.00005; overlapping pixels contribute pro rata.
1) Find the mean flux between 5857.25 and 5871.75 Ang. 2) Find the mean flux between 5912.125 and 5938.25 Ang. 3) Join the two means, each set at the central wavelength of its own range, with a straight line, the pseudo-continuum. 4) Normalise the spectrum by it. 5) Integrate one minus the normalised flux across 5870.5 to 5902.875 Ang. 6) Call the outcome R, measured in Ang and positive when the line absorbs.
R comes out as 3.5 Ang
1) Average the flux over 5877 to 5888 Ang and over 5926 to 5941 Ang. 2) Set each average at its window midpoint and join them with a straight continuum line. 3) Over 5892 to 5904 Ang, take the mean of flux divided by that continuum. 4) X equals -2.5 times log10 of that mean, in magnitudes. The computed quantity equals 0.17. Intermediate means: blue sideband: 15.5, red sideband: 15.9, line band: 13.3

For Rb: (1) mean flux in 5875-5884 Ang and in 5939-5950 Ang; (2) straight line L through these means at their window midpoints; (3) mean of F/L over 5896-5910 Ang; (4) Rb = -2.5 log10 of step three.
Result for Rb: 0.08 mag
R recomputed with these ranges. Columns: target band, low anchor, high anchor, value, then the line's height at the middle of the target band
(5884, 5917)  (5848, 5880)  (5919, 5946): 4.2 Ang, 16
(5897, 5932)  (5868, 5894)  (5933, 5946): -0.4 Ang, 15.4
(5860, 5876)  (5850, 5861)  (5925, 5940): -0.2 Ang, 15.9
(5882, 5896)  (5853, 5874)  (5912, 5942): 3.0 Ang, 15.9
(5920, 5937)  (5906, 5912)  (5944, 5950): 0.2 Ang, 16.1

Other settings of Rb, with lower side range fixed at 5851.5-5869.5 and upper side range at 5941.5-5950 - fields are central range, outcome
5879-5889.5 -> 0.09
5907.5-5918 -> 0.01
